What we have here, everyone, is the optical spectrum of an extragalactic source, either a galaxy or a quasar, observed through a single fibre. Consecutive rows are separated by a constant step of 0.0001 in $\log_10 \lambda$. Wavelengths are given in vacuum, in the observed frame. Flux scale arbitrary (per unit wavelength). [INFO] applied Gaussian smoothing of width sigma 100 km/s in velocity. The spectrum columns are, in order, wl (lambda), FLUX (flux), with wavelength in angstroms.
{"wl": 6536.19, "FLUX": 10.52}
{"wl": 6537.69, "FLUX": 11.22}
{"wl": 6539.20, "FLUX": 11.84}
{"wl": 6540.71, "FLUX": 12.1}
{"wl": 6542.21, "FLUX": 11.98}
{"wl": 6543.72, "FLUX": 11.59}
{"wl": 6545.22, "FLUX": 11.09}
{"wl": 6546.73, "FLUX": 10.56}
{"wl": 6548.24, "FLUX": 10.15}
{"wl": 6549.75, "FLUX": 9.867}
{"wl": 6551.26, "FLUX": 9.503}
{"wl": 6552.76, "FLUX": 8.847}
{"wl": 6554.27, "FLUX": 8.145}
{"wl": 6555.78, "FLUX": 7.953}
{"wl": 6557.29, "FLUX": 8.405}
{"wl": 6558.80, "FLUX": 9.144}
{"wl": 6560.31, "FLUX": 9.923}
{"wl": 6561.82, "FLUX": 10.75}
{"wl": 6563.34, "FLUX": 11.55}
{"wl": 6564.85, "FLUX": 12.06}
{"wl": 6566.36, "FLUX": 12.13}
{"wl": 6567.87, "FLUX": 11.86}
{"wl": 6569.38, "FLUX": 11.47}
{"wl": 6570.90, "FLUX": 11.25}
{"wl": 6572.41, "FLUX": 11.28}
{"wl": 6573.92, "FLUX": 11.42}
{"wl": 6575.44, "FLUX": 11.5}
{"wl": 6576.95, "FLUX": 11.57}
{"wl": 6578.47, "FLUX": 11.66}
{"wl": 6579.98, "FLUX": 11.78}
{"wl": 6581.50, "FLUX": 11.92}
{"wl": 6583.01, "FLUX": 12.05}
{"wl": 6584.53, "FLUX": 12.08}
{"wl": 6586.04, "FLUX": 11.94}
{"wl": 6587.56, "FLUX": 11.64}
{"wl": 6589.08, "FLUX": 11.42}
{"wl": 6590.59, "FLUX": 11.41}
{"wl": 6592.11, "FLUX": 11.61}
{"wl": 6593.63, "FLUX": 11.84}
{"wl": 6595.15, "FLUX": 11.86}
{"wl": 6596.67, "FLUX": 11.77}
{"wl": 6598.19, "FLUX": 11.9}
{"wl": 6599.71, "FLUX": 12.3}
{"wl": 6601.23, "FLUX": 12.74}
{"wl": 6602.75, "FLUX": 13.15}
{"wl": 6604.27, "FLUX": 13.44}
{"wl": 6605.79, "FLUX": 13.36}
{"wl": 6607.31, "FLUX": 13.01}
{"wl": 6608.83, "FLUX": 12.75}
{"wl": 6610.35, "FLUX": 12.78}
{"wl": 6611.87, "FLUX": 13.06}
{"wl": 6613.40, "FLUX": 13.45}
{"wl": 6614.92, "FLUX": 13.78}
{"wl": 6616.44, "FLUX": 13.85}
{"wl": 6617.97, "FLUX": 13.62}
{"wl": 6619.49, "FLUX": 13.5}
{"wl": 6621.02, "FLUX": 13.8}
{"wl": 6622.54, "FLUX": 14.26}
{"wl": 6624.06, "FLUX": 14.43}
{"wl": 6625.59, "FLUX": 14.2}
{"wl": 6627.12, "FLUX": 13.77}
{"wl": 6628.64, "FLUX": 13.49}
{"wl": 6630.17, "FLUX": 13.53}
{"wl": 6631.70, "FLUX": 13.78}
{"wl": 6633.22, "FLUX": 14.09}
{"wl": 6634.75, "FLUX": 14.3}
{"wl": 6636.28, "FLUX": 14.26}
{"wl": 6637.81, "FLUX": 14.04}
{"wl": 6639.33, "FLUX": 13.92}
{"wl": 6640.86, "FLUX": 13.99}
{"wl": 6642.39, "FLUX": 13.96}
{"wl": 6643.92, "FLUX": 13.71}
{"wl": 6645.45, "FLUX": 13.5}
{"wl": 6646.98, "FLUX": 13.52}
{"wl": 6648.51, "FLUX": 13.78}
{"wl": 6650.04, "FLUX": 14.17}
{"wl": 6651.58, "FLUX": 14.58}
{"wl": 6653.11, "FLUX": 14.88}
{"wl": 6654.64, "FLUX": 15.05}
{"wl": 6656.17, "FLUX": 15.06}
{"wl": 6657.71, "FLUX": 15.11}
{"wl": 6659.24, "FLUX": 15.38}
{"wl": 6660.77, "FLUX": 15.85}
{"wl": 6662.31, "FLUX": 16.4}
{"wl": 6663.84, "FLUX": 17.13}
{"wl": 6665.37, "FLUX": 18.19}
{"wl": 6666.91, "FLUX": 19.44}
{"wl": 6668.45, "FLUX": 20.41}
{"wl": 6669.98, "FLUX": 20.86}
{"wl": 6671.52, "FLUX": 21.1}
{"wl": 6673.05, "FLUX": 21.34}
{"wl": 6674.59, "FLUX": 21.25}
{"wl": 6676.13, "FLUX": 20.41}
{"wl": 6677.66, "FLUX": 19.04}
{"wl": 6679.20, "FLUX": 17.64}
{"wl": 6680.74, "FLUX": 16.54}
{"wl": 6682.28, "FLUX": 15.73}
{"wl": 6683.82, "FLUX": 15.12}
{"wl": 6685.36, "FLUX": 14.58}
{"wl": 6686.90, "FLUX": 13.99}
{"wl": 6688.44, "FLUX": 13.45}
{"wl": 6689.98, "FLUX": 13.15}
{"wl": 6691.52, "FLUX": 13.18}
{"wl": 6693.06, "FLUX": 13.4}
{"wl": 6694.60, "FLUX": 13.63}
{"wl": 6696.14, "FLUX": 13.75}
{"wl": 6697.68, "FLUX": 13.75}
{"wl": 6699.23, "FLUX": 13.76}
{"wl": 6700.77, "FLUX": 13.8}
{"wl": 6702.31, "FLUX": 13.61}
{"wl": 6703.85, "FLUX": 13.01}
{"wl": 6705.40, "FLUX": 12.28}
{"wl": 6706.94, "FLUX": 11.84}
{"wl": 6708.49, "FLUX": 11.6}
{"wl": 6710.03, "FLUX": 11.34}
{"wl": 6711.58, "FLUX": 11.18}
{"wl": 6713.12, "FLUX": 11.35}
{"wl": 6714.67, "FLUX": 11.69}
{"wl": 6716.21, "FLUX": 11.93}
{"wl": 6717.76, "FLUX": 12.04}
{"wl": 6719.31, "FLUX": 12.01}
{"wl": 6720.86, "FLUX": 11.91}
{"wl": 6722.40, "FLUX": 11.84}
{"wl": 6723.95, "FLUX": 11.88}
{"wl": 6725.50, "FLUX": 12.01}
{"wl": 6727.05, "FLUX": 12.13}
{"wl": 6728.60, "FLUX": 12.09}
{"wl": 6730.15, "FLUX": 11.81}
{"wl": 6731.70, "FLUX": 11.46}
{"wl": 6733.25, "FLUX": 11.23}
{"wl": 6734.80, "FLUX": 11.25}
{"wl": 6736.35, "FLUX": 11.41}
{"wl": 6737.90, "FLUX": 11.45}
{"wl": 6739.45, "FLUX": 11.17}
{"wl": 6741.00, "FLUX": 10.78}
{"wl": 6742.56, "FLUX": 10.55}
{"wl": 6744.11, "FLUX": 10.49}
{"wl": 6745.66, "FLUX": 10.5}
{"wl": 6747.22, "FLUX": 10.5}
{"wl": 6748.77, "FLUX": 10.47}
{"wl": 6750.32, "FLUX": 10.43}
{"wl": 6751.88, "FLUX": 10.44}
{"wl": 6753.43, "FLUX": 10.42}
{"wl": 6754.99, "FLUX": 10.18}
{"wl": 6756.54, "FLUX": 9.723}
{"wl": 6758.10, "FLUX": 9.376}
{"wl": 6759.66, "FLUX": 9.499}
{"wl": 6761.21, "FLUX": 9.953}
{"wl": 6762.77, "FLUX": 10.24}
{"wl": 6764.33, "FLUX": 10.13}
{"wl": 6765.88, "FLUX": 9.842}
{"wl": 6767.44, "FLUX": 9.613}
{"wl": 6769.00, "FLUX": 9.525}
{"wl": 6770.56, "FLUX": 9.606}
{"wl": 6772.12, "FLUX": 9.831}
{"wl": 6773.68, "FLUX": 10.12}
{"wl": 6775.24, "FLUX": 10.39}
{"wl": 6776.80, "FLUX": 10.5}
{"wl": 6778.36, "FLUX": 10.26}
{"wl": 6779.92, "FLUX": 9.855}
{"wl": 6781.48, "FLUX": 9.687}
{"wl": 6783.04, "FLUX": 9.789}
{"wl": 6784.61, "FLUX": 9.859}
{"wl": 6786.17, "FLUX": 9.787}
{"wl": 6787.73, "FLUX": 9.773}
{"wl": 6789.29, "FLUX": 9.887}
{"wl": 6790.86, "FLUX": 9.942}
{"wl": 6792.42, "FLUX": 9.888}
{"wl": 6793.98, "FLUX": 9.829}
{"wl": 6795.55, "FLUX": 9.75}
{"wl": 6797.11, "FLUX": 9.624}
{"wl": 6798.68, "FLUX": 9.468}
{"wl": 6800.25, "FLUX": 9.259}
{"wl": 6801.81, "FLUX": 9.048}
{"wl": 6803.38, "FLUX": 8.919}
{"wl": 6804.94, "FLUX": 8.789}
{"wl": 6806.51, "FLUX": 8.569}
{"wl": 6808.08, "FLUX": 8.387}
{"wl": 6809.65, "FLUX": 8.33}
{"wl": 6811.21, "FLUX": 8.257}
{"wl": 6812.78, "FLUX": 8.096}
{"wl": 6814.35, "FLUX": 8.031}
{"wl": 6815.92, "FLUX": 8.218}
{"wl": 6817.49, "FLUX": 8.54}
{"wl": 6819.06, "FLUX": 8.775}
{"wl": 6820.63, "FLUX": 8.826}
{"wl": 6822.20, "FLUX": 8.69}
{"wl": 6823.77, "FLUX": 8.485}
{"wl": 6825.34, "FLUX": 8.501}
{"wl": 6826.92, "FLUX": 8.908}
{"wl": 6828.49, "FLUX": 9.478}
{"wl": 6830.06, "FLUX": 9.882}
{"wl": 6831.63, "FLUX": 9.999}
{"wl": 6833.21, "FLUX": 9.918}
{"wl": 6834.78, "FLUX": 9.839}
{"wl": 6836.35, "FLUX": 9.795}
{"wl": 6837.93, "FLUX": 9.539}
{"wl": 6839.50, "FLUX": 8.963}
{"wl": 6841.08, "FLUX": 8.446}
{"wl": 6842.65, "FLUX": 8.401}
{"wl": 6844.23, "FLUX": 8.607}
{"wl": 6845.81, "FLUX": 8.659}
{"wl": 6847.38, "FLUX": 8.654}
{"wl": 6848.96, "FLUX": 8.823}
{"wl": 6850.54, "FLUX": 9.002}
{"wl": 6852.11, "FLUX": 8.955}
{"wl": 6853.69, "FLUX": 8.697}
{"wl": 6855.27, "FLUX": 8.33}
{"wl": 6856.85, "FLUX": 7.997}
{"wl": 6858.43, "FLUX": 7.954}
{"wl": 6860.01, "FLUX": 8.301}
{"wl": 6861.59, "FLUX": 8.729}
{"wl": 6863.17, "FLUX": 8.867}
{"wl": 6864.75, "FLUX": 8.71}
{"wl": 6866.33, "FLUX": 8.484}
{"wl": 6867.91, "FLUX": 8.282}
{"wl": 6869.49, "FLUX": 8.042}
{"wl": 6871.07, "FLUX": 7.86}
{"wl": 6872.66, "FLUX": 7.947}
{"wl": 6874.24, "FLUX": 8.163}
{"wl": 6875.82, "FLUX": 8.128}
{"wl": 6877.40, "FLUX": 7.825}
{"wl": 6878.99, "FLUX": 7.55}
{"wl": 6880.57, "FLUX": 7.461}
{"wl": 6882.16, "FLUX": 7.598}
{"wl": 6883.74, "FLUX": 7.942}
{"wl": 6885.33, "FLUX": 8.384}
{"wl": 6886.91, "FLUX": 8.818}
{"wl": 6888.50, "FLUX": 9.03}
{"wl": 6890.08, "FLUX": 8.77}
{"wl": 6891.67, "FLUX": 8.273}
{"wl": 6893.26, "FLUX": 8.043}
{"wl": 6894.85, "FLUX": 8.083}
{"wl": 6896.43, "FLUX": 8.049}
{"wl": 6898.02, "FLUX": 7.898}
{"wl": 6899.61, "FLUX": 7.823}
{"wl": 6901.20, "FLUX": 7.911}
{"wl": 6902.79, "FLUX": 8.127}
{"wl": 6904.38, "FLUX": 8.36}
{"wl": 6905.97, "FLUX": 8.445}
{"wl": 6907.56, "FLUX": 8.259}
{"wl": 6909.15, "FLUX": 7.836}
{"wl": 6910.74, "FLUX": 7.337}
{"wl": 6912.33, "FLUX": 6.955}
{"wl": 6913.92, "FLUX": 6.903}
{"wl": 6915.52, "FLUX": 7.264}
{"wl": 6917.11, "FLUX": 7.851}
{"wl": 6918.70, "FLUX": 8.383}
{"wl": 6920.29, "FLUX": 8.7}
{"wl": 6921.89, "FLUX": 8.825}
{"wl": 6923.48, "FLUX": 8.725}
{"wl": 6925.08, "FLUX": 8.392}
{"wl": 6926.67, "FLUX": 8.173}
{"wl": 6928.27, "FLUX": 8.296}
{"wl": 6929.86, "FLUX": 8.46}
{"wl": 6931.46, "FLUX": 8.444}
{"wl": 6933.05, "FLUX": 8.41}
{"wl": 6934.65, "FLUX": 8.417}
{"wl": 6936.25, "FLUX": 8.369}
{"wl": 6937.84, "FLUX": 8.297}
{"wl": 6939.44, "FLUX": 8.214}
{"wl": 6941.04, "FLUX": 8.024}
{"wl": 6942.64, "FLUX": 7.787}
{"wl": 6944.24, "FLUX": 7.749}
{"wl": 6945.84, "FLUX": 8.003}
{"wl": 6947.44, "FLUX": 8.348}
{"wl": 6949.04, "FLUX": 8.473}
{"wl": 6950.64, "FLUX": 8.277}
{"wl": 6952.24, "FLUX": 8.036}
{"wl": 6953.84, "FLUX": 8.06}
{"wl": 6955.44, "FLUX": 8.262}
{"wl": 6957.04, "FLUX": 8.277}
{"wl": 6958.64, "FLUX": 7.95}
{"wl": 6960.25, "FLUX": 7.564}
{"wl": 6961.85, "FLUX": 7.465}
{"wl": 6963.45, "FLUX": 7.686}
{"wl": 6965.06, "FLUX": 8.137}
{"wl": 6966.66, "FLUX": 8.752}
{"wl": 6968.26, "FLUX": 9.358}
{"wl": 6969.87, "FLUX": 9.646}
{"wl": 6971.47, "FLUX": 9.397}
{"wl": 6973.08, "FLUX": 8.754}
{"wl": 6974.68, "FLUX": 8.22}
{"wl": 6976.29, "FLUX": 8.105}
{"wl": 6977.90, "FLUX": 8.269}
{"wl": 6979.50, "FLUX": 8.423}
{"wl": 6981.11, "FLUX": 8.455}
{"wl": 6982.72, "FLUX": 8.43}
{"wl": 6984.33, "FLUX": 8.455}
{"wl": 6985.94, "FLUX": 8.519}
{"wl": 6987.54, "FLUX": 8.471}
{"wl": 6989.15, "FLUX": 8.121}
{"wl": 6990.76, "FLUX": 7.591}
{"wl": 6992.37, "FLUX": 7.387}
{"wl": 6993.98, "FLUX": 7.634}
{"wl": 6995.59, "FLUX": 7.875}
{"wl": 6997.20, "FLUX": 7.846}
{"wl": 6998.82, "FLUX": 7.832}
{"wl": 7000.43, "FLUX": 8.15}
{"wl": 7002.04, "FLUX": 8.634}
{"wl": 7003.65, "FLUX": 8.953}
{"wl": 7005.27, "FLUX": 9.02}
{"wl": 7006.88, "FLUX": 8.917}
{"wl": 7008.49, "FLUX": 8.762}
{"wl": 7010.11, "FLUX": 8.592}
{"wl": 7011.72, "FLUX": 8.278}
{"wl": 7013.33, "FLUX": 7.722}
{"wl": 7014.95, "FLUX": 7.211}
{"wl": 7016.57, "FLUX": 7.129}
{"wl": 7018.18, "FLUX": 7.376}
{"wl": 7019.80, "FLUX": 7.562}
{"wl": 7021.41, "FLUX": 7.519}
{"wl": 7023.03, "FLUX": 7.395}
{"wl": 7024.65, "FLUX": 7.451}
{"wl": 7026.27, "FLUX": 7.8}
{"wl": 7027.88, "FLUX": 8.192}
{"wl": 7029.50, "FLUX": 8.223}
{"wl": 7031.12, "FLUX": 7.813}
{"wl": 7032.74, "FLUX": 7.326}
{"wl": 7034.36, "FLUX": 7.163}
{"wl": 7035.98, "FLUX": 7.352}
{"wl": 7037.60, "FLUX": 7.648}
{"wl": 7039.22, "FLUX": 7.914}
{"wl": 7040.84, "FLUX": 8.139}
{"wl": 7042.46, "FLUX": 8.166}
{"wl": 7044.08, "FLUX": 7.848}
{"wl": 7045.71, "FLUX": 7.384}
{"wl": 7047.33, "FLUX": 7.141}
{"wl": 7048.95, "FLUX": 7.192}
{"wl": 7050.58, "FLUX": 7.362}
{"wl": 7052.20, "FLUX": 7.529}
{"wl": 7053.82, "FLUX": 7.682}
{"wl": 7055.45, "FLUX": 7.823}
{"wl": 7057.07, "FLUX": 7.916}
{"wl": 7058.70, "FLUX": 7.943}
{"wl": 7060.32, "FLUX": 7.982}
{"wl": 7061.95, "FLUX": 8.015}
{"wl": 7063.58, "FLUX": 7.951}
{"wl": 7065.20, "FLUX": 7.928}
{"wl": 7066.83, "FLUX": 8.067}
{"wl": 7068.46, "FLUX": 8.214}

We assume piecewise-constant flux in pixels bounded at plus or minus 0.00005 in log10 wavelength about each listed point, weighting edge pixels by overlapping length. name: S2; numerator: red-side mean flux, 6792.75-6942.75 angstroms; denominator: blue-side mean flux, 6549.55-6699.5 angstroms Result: 0.6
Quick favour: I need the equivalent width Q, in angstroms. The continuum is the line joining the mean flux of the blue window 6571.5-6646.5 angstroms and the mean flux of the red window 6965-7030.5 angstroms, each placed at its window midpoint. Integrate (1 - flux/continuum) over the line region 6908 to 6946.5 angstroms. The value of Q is 4.16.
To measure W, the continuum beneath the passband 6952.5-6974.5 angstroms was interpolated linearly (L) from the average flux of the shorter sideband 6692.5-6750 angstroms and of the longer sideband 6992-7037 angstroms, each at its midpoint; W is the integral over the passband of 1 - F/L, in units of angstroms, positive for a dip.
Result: 0.5 angstroms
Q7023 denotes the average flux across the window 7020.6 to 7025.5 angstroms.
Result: 7.46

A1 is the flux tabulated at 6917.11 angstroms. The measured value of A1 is 7.851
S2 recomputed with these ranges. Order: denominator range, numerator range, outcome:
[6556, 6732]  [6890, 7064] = 0.59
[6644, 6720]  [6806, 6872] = 0.58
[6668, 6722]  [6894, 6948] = 0.55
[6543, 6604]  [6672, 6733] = 1.23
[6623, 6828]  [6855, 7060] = 0.66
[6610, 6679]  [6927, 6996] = 0.53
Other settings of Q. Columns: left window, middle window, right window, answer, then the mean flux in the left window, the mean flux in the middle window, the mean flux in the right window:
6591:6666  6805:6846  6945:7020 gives 7.1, 13.9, 8.85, 8.23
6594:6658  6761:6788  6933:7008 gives 3.3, 13.6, 9.93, 8.28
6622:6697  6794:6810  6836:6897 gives 2.3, 15.5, 9.07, 8.41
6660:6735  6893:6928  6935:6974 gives 4.9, 14.5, 8.02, 8.29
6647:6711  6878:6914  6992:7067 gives 9.2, 15.5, 8.01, 7.85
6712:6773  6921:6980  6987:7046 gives 1.9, 10.8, 8.33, 7.9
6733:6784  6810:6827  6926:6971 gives 2.1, 10.3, 8.46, 8.26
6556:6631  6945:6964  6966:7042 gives 1.3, 12.2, 8.04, 8.12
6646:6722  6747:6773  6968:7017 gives 6.5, 15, 9.98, 8.32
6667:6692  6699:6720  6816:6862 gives 4.8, 17.5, 12.2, 8.88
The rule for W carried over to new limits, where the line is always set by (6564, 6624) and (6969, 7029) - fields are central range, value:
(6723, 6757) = -0.5 angstroms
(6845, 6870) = 2.9 angstroms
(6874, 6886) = 2.0 angstroms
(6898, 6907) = 1.0 angstroms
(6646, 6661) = -3.7 angstroms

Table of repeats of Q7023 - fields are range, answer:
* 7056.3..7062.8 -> 7.96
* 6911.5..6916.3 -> 7.04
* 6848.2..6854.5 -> 8.87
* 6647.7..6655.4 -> 14.5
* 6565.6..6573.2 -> 11.6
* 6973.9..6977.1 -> 8.14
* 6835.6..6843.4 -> 9.03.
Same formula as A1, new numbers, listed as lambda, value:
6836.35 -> 9.795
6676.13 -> 20.41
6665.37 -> 18.19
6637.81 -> 14.04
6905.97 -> 8.445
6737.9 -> 11.45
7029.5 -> 8.223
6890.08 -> 8.77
